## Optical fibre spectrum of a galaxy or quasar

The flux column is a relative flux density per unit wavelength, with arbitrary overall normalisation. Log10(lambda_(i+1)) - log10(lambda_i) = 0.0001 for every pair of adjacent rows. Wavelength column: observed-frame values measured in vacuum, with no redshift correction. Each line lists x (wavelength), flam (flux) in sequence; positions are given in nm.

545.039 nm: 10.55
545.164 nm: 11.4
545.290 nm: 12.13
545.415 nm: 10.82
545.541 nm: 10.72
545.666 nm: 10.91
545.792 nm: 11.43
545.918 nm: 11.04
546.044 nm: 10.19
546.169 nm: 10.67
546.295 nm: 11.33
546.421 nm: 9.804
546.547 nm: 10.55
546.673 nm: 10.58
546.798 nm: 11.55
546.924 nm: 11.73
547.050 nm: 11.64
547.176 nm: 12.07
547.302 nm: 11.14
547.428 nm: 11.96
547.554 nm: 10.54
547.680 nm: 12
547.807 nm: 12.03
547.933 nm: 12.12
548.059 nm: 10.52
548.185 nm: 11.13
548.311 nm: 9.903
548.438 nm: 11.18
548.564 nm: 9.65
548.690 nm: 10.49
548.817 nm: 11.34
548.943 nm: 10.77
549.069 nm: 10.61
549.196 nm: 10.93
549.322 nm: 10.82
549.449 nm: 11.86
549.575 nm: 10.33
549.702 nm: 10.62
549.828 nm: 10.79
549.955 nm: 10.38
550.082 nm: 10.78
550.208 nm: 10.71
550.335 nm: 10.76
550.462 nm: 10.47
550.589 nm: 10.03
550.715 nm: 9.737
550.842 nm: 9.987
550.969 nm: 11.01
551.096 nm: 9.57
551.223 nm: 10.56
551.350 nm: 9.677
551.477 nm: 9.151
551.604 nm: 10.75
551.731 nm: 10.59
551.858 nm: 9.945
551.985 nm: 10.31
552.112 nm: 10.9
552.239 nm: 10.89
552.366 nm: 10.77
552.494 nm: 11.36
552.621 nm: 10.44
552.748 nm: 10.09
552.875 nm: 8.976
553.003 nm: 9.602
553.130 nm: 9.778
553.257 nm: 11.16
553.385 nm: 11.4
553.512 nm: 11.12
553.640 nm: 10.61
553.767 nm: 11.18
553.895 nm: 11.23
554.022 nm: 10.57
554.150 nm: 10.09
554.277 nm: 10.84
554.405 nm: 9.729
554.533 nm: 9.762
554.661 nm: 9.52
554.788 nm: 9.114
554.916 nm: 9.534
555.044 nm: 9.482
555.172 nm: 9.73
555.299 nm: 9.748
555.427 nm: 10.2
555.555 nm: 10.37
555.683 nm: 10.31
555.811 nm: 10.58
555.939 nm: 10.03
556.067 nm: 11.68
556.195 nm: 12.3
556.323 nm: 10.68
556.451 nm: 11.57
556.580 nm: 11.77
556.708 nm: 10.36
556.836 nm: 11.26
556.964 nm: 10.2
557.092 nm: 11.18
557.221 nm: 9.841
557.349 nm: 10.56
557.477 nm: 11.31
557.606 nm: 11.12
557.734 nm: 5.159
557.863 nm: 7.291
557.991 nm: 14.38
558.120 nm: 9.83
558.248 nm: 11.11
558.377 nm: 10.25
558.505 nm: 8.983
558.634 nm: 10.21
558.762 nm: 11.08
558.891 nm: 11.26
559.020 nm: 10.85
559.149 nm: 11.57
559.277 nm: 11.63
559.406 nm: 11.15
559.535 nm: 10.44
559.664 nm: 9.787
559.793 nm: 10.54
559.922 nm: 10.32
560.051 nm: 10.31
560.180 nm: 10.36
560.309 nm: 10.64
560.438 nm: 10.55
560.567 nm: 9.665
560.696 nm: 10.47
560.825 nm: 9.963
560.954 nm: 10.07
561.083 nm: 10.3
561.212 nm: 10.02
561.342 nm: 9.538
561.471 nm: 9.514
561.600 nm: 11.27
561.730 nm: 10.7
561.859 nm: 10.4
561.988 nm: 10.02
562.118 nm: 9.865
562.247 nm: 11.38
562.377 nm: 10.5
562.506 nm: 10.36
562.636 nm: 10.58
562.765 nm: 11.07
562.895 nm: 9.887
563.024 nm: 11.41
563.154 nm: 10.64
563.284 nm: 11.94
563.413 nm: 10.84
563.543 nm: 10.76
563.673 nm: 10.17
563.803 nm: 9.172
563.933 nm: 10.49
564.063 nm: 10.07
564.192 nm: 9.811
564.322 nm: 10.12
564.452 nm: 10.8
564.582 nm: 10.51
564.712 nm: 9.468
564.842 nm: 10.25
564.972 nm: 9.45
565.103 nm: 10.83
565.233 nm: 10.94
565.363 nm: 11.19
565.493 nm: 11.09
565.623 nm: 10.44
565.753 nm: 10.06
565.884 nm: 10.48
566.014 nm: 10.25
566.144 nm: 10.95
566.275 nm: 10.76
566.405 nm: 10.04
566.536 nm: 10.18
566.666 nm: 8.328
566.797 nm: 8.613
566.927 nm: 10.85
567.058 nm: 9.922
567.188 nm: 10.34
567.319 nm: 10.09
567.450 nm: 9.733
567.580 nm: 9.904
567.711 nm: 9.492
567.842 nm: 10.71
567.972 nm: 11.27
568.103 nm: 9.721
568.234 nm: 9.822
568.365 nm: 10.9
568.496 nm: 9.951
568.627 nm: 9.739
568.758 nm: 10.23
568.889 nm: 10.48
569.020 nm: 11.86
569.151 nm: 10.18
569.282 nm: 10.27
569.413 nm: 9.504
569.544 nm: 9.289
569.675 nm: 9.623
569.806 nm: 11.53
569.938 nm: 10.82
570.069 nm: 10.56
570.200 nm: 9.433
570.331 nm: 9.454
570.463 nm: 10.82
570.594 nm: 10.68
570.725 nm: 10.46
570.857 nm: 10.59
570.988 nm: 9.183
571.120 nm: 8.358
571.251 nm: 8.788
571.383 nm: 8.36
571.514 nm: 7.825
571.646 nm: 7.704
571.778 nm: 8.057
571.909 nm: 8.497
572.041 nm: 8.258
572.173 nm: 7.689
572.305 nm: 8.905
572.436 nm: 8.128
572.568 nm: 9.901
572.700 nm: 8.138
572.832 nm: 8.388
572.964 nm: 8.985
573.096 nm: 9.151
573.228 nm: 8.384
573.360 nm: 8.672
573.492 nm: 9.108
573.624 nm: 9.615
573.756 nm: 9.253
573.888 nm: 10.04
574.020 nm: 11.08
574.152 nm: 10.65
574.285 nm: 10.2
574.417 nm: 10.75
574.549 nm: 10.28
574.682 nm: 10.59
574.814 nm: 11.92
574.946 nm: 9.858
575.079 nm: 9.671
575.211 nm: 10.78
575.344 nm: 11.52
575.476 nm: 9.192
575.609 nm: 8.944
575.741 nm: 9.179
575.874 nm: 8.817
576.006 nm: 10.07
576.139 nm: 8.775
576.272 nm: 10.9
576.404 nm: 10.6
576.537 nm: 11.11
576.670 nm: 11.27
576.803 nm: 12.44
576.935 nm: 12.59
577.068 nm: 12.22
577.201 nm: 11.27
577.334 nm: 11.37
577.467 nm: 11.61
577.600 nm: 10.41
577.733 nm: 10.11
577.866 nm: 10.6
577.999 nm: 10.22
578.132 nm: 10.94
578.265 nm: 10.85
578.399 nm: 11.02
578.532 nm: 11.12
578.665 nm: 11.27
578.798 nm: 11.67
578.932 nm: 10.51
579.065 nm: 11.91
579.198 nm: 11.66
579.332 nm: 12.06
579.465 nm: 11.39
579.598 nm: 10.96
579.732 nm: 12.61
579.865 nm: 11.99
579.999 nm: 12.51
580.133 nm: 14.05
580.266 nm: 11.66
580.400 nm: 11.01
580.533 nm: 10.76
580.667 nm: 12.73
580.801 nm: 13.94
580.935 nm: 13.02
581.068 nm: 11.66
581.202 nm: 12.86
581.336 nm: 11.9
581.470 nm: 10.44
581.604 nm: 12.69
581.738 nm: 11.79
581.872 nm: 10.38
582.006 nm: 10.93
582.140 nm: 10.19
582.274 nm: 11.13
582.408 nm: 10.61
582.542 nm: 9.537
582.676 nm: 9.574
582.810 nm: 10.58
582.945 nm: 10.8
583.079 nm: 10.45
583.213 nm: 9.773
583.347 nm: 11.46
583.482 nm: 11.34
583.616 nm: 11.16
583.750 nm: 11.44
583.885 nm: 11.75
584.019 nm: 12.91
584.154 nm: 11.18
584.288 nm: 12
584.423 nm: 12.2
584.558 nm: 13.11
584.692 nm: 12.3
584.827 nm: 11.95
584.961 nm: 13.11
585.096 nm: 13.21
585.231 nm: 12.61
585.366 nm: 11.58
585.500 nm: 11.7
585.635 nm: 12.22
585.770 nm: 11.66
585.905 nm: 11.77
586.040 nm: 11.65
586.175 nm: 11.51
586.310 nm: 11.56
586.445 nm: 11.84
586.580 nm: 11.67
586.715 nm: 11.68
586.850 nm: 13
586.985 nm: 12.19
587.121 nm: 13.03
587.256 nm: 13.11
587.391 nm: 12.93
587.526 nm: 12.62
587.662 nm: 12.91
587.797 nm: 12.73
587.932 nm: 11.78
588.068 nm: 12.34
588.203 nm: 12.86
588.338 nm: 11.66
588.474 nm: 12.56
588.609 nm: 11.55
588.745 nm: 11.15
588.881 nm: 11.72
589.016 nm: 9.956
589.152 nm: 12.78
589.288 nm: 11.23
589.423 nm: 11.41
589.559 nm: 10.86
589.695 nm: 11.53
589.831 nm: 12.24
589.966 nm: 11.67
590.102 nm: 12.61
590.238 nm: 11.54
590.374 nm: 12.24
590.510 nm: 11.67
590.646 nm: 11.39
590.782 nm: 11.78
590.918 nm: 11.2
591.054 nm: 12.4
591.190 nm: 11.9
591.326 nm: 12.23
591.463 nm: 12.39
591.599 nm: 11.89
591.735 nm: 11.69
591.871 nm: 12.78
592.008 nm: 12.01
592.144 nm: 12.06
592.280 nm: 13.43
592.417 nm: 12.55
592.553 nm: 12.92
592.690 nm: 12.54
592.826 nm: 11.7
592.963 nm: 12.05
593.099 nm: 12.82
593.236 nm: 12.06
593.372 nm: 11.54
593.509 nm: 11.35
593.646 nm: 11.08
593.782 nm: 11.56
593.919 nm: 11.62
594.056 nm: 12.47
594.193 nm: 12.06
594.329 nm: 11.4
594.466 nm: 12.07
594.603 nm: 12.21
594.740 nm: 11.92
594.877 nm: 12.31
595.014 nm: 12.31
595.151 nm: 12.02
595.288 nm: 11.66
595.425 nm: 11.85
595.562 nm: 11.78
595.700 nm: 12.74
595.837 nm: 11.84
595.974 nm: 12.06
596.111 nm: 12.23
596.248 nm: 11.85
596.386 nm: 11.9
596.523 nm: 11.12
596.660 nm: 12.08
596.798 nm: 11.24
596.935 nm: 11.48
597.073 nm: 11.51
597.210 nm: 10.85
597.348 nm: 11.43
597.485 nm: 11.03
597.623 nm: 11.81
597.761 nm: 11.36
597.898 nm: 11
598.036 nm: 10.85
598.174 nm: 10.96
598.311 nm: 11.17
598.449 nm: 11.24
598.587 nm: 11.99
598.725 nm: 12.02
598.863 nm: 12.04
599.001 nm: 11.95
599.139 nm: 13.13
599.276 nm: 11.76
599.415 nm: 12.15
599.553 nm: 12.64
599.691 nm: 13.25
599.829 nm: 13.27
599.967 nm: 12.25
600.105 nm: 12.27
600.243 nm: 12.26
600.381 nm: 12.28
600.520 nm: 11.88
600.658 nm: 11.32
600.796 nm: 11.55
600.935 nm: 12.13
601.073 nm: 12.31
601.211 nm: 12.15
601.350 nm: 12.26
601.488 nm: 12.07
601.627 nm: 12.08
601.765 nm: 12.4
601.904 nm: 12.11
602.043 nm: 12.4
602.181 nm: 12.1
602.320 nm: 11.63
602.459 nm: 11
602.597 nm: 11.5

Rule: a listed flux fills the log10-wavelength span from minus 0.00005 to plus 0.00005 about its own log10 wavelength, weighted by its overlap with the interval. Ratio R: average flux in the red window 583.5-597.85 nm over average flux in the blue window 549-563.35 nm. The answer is 1.1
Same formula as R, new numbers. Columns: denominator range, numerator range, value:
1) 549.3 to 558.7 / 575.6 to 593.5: 1.12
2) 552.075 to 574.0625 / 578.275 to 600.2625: 1.17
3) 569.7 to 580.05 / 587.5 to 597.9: 1.17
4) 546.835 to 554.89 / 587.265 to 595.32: 1.13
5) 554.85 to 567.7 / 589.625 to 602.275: 1.15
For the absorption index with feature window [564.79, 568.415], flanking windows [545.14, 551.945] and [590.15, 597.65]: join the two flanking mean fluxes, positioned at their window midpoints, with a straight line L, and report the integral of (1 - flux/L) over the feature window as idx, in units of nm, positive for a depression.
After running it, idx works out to 0.33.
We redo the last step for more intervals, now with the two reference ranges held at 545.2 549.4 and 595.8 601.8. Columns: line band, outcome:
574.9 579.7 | 0.294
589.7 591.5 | -0.028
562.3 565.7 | 0.246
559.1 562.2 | 0.242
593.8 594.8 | -0.012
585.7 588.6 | -0.135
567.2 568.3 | 0.123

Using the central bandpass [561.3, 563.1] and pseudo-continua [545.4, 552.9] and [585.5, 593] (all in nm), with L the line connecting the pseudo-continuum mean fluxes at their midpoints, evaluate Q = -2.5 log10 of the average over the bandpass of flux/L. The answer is 0.07 mag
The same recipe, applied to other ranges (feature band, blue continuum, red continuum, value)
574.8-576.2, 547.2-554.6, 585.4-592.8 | 0.18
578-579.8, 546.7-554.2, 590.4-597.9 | 0.01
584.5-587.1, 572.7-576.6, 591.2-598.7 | -0.11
